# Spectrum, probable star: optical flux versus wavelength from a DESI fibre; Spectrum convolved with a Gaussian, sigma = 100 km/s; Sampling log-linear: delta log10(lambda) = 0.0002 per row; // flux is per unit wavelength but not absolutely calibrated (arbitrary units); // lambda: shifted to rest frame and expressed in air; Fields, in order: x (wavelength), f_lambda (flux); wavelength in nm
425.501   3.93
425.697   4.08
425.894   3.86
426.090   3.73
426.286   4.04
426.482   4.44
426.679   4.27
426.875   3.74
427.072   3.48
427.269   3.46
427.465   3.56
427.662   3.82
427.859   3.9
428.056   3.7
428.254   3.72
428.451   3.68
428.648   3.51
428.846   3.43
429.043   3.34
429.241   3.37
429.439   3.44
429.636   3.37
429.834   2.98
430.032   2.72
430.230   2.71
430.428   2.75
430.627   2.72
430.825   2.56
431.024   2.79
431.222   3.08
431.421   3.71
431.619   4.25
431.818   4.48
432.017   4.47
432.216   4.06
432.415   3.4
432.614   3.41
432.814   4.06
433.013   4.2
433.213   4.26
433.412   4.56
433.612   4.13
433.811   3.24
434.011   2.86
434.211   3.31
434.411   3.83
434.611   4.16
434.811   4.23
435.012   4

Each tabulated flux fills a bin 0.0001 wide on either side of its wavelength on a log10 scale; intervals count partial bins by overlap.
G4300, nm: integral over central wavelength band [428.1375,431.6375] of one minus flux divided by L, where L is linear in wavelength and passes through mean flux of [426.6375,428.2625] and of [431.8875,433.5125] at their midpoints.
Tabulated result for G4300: 0.60 nm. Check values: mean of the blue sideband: 3.72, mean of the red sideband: 4.06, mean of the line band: 3.21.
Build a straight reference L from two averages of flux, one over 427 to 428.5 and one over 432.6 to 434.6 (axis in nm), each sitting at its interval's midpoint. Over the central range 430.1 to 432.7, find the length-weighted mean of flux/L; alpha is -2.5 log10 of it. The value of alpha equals 0.11 mag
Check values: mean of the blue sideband 3.67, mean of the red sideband 3.82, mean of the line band 3.41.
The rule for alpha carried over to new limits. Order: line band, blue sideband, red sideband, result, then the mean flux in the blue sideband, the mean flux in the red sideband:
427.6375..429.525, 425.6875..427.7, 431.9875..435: 0.08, 3.85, 3.87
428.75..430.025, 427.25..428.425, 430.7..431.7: 0.07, 3.71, 3.25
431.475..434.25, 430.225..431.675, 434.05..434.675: -0.16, 3.06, 3.66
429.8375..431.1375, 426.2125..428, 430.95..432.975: 0.36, 3.85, 3.8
